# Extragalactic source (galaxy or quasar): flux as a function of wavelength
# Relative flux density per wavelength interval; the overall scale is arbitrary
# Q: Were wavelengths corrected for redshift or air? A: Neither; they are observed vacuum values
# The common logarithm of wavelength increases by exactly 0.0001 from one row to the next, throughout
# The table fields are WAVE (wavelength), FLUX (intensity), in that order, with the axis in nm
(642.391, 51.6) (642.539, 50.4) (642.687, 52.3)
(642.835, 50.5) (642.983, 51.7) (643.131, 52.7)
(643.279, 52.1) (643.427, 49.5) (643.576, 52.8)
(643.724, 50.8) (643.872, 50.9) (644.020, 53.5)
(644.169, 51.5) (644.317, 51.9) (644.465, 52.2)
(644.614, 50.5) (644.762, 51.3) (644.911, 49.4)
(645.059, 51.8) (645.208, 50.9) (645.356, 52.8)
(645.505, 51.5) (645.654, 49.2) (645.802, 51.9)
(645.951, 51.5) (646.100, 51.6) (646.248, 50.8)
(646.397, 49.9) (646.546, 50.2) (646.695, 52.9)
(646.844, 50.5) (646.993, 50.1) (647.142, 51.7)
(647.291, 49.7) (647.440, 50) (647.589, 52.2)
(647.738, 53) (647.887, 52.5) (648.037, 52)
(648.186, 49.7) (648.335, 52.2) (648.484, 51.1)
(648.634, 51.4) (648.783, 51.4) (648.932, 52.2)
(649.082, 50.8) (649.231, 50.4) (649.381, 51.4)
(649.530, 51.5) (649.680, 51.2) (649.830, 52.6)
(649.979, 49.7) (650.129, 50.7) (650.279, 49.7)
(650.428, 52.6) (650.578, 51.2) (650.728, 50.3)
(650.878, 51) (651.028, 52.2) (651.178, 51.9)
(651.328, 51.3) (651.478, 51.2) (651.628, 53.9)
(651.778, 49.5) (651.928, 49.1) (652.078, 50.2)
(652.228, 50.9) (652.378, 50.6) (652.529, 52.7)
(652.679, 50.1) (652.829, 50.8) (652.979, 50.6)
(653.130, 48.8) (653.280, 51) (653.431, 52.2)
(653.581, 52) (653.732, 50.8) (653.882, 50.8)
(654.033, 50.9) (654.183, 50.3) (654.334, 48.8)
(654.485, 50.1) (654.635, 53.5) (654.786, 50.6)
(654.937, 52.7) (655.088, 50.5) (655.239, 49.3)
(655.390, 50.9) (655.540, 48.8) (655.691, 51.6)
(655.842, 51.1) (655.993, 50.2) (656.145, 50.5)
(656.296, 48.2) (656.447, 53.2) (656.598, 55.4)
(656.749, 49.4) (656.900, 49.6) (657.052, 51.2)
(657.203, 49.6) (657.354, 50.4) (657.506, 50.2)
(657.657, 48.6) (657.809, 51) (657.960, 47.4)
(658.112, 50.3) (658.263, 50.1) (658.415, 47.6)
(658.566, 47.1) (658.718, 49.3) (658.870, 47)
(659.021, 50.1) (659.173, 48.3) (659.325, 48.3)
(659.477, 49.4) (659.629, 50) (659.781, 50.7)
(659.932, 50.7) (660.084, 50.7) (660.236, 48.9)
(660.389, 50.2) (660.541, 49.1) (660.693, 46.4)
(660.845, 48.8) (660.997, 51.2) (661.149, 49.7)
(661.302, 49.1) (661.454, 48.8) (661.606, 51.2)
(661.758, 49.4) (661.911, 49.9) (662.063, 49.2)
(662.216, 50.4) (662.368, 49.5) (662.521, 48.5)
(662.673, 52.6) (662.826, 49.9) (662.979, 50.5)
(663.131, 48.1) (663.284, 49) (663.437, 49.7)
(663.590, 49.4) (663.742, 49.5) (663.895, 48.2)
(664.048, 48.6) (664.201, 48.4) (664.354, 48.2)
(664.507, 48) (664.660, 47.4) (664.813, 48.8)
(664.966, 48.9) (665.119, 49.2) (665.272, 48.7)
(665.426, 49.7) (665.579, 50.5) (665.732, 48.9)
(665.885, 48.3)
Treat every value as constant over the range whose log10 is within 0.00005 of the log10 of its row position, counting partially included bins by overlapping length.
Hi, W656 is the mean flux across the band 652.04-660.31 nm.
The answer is 50.3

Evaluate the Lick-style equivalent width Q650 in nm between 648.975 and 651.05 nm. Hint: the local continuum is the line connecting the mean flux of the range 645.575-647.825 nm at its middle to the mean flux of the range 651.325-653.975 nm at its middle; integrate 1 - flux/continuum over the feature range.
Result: 0.00 nm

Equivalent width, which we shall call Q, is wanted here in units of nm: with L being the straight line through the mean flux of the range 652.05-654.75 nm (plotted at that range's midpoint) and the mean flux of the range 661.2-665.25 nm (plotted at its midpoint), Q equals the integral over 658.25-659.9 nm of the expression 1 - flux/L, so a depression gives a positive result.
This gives 0.03 nm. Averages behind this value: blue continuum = 50.9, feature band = 48.9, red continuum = 49.2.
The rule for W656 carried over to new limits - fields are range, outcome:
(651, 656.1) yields 50.9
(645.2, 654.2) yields 51.1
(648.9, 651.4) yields 51.2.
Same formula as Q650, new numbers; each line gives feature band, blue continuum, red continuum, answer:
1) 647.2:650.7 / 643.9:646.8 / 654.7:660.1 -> -0.023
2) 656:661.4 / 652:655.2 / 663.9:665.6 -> 0.024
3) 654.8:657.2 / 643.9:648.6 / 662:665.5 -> -0.034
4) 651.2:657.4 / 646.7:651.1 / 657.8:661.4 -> -0.077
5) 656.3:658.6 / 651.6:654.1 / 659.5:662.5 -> 0.004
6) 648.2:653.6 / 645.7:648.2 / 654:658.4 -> -0.022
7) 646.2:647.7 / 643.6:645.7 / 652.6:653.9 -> 0.011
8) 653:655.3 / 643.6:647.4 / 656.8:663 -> -0.029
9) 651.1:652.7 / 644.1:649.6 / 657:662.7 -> -0.016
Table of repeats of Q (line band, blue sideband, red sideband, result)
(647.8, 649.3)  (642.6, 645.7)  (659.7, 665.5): -0.01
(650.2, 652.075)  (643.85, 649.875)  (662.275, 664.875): -0.01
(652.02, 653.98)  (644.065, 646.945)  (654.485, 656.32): 0.00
